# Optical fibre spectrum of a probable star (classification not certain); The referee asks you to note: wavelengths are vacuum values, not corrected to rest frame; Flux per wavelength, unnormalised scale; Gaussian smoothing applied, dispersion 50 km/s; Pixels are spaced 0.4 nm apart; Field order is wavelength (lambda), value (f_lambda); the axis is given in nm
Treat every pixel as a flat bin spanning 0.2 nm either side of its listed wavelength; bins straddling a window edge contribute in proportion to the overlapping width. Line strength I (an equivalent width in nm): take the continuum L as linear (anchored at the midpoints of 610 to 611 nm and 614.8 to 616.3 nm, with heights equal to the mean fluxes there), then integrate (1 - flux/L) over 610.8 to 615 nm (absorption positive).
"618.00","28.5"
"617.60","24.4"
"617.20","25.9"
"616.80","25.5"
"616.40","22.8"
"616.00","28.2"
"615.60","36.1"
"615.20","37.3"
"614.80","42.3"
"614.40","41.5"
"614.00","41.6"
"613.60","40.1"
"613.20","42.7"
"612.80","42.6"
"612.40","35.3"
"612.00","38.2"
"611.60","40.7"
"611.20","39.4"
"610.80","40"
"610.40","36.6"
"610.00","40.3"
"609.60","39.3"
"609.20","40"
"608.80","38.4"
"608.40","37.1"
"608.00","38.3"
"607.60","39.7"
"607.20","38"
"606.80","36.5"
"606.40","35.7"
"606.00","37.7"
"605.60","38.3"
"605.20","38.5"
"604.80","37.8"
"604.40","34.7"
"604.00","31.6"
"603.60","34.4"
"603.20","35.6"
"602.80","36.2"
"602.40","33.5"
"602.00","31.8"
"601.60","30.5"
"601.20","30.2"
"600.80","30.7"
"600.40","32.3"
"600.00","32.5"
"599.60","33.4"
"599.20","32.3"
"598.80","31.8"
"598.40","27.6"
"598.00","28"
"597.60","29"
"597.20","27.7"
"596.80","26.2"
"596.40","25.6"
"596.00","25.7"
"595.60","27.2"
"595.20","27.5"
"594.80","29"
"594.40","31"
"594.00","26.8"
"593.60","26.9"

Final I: -0.45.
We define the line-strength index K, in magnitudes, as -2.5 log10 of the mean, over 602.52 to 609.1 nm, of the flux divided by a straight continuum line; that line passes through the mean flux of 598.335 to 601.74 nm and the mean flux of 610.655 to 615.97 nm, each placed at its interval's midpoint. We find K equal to -0.06 mag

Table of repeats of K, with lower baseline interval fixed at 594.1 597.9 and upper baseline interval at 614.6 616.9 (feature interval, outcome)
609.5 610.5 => -0.248 mag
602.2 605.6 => -0.199 mag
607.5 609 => -0.246 mag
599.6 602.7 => -0.109 mag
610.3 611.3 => -0.239 mag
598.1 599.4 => -0.077 mag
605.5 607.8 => -0.240 mag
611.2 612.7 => -0.222 mag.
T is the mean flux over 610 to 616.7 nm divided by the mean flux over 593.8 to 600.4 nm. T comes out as 1.30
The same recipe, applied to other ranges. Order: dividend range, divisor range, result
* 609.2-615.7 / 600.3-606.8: 1.15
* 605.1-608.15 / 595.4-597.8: 1.41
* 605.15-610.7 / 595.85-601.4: 1.29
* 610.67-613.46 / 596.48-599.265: 1.39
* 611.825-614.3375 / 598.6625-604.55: 1.23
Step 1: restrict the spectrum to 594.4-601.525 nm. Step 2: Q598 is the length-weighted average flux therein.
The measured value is 29.3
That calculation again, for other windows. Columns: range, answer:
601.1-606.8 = 34.9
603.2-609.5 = 37.1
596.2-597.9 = 27.2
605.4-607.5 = 37.4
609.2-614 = 39.7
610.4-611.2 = 39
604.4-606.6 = 37.3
